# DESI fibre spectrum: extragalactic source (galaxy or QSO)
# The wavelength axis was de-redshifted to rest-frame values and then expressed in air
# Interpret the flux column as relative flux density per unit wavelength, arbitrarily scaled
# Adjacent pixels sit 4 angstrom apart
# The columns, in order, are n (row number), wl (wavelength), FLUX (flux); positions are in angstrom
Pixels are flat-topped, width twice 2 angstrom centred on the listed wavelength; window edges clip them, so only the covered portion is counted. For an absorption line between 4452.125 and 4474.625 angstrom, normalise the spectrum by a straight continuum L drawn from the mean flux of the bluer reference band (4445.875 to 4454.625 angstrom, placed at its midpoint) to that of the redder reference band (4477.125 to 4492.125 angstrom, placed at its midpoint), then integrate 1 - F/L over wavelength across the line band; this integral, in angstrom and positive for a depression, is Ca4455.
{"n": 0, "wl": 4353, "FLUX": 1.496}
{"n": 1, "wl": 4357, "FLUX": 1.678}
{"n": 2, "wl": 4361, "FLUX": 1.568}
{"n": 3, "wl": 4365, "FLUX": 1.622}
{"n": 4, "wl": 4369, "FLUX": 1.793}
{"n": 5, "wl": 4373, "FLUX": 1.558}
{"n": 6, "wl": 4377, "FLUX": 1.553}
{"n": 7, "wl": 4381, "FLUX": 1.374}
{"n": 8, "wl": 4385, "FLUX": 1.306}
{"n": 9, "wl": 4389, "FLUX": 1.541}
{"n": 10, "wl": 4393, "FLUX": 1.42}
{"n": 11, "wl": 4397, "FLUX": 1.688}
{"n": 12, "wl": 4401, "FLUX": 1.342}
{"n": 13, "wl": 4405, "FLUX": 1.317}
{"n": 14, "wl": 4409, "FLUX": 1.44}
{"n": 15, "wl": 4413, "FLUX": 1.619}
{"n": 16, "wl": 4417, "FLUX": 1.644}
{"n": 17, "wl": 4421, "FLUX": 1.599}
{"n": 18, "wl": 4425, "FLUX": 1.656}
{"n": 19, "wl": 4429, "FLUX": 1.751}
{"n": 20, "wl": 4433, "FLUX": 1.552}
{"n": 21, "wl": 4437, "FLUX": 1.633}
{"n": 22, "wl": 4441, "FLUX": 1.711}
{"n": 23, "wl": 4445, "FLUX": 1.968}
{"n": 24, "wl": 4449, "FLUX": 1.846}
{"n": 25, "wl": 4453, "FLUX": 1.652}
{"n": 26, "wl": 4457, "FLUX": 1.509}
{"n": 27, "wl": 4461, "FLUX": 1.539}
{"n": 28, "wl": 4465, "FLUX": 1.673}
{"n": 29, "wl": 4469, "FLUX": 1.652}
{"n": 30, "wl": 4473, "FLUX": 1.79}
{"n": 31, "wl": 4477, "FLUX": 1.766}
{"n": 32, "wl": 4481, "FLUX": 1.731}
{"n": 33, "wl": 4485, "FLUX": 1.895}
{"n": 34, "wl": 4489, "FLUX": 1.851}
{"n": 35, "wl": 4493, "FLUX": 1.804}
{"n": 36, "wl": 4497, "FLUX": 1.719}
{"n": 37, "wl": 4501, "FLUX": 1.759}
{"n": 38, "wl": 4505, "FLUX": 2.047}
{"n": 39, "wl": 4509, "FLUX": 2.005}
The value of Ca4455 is 2.04 angstrom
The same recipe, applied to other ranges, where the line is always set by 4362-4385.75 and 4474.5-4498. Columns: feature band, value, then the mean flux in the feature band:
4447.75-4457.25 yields 0.2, 1.68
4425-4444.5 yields 0.0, 1.68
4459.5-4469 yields 0.7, 1.62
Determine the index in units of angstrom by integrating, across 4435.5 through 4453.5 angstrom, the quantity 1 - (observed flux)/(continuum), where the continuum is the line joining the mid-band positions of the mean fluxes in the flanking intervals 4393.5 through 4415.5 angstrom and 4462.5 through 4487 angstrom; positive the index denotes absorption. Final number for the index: -1.6 angstrom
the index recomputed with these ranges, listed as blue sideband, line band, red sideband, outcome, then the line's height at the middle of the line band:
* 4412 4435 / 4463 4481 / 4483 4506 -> 0.54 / 1.77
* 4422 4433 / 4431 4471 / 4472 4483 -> 0.85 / 1.71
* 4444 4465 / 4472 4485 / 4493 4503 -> -0.43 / 1.72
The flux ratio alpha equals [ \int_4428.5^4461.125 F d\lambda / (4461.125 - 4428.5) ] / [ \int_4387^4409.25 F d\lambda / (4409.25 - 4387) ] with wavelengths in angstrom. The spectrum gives 1.2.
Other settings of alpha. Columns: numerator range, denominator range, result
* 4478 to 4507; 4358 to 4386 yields 1.18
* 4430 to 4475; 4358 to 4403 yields 1.10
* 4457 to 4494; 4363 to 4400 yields 1.13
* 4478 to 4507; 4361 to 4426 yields 1.20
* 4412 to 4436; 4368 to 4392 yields 1.09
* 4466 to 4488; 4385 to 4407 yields 1.22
